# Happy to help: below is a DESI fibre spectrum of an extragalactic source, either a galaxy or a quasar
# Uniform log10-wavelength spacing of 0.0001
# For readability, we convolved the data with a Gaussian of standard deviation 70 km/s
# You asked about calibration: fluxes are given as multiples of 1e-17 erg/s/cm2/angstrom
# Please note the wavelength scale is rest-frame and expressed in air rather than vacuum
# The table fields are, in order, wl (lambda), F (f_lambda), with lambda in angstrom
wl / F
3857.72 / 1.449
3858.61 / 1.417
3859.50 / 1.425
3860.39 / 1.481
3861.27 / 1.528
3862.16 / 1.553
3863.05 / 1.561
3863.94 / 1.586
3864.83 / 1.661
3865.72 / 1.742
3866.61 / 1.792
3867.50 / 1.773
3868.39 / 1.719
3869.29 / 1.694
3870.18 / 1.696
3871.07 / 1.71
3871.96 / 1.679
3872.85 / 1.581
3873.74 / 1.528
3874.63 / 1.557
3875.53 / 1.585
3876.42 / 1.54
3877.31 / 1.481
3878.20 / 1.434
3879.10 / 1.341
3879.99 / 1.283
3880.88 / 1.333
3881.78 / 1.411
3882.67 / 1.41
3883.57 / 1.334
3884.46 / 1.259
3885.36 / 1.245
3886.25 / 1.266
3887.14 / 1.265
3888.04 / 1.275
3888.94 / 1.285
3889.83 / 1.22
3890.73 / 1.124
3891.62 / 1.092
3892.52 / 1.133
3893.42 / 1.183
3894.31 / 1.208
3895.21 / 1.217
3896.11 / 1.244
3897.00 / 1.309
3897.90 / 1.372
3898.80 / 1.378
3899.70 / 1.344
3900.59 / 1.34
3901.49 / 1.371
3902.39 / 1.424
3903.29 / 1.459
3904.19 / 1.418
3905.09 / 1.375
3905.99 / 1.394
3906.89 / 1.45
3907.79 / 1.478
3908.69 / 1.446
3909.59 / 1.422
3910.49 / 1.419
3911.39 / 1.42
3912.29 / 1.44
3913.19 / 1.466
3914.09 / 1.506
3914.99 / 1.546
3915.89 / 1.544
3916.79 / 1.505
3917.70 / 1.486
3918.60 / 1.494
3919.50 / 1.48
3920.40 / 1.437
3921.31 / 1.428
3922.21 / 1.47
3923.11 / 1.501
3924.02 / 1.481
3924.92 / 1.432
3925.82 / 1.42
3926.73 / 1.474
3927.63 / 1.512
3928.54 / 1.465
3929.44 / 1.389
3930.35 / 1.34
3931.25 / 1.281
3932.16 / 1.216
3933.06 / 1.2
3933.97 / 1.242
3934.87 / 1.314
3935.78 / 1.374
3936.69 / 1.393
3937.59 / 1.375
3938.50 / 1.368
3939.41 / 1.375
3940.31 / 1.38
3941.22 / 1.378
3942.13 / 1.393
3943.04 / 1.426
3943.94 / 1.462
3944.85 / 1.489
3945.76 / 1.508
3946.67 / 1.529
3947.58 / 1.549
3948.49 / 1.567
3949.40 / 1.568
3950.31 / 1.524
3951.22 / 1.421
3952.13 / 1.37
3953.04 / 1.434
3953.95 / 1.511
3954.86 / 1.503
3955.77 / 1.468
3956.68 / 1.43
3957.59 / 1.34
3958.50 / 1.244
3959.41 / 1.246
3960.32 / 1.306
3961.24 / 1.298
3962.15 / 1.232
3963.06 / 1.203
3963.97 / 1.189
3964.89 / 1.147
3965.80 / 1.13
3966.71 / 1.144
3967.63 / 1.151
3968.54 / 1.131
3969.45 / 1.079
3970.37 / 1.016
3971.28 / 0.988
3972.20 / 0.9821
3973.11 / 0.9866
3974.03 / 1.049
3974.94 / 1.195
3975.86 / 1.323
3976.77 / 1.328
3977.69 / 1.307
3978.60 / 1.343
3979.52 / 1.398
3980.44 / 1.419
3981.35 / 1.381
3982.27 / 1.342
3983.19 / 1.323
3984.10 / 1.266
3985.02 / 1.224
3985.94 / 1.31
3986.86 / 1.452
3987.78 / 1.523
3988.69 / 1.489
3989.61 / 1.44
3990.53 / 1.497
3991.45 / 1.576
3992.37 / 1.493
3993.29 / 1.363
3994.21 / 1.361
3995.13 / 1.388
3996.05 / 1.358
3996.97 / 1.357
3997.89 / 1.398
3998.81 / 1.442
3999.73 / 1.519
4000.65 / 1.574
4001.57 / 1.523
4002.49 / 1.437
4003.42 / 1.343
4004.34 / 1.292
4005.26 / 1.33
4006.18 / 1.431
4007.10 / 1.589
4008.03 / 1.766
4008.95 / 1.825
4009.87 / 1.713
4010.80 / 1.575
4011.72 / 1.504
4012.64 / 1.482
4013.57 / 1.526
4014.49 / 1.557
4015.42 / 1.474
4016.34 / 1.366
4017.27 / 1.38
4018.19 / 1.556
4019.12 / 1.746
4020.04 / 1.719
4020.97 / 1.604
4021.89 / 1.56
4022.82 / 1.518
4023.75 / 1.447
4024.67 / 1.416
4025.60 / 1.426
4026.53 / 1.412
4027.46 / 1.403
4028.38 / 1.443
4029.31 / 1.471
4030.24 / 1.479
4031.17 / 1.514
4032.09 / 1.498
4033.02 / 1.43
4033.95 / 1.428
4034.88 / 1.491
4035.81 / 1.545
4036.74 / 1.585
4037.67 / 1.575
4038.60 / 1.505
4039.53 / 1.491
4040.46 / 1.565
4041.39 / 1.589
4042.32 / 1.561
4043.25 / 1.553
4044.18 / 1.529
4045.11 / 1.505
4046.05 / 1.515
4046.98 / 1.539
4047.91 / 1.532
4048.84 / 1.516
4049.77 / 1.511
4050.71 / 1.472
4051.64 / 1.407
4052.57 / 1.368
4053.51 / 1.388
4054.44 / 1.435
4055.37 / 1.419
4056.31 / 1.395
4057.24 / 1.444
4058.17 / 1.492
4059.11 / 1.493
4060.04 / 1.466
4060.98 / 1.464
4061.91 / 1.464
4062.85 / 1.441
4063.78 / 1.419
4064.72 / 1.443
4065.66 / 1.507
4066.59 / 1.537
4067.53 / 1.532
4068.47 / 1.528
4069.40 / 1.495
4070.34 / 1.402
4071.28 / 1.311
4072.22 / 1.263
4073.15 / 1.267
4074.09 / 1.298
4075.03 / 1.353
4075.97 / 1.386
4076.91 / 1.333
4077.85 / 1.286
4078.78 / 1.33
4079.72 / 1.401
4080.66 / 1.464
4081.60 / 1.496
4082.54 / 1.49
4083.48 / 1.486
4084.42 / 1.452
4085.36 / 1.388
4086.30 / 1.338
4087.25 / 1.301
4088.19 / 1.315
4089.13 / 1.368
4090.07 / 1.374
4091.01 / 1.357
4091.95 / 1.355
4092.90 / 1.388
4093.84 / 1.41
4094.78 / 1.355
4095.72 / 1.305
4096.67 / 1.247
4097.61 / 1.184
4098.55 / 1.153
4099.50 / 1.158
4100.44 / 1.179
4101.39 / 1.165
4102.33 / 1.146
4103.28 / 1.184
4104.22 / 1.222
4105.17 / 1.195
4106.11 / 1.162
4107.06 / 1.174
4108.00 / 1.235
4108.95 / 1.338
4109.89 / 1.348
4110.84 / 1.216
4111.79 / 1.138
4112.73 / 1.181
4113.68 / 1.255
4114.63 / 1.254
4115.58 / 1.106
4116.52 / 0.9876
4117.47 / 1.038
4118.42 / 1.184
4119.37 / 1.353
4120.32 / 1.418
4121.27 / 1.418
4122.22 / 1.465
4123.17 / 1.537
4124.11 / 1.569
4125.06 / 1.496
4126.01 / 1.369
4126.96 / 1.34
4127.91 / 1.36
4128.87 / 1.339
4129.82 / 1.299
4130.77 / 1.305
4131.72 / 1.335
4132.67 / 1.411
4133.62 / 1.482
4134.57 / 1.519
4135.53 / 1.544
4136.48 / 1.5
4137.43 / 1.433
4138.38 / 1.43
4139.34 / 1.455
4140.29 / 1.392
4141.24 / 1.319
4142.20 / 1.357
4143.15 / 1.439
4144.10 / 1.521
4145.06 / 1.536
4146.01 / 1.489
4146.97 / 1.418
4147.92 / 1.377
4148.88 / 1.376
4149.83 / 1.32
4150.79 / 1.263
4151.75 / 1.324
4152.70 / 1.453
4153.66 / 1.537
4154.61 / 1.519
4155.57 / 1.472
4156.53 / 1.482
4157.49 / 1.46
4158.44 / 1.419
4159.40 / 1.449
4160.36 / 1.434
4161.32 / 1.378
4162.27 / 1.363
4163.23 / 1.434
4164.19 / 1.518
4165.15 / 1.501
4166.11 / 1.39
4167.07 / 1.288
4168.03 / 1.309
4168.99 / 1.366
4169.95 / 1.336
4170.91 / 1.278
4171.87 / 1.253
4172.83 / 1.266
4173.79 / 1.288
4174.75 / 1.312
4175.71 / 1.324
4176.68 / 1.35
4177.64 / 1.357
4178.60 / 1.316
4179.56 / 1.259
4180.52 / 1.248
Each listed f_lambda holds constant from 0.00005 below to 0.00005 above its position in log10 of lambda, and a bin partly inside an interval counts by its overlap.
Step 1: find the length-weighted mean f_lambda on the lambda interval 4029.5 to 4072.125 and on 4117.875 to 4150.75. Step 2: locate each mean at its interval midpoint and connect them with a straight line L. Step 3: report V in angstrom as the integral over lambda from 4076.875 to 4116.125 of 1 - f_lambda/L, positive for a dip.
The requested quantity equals 4.2 angstrom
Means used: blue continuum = 1.48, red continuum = 1.41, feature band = 1.29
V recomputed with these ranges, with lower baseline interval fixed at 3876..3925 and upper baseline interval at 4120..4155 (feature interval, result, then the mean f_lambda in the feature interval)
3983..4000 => -0.2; 1.41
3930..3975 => 2.5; 1.31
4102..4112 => 1.4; 1.22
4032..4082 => -1.8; 1.46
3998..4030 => -2.6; 1.51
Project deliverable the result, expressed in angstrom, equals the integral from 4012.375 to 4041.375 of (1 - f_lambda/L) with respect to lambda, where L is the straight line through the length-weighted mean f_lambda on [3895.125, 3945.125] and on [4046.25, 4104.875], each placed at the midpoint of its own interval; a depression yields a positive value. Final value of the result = -2.4 angstrom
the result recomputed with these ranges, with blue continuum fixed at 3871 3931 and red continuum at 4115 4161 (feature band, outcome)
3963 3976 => 2.7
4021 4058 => -2.3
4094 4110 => 2.0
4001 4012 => -1.0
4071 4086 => 0.2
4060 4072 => -0.5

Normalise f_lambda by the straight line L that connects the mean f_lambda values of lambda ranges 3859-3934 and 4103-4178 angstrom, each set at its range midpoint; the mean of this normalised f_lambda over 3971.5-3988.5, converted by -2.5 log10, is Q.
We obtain 0.10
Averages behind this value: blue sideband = 1.43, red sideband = 1.36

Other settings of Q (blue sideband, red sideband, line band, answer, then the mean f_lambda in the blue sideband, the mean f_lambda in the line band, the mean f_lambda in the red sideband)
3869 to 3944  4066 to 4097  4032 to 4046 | -0.10 mag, 1.4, 1.52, 1.38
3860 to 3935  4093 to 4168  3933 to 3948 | 0.01 mag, 1.43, 1.4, 1.35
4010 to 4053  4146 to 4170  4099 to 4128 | 0.15 mag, 1.51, 1.26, 1.41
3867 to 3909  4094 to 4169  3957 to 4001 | 0.07 mag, 1.4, 1.3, 1.35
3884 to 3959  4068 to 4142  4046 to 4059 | -0.09 mag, 1.39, 1.46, 1.33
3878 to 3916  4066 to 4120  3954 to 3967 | 0.04 mag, 1.34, 1.29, 1.3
